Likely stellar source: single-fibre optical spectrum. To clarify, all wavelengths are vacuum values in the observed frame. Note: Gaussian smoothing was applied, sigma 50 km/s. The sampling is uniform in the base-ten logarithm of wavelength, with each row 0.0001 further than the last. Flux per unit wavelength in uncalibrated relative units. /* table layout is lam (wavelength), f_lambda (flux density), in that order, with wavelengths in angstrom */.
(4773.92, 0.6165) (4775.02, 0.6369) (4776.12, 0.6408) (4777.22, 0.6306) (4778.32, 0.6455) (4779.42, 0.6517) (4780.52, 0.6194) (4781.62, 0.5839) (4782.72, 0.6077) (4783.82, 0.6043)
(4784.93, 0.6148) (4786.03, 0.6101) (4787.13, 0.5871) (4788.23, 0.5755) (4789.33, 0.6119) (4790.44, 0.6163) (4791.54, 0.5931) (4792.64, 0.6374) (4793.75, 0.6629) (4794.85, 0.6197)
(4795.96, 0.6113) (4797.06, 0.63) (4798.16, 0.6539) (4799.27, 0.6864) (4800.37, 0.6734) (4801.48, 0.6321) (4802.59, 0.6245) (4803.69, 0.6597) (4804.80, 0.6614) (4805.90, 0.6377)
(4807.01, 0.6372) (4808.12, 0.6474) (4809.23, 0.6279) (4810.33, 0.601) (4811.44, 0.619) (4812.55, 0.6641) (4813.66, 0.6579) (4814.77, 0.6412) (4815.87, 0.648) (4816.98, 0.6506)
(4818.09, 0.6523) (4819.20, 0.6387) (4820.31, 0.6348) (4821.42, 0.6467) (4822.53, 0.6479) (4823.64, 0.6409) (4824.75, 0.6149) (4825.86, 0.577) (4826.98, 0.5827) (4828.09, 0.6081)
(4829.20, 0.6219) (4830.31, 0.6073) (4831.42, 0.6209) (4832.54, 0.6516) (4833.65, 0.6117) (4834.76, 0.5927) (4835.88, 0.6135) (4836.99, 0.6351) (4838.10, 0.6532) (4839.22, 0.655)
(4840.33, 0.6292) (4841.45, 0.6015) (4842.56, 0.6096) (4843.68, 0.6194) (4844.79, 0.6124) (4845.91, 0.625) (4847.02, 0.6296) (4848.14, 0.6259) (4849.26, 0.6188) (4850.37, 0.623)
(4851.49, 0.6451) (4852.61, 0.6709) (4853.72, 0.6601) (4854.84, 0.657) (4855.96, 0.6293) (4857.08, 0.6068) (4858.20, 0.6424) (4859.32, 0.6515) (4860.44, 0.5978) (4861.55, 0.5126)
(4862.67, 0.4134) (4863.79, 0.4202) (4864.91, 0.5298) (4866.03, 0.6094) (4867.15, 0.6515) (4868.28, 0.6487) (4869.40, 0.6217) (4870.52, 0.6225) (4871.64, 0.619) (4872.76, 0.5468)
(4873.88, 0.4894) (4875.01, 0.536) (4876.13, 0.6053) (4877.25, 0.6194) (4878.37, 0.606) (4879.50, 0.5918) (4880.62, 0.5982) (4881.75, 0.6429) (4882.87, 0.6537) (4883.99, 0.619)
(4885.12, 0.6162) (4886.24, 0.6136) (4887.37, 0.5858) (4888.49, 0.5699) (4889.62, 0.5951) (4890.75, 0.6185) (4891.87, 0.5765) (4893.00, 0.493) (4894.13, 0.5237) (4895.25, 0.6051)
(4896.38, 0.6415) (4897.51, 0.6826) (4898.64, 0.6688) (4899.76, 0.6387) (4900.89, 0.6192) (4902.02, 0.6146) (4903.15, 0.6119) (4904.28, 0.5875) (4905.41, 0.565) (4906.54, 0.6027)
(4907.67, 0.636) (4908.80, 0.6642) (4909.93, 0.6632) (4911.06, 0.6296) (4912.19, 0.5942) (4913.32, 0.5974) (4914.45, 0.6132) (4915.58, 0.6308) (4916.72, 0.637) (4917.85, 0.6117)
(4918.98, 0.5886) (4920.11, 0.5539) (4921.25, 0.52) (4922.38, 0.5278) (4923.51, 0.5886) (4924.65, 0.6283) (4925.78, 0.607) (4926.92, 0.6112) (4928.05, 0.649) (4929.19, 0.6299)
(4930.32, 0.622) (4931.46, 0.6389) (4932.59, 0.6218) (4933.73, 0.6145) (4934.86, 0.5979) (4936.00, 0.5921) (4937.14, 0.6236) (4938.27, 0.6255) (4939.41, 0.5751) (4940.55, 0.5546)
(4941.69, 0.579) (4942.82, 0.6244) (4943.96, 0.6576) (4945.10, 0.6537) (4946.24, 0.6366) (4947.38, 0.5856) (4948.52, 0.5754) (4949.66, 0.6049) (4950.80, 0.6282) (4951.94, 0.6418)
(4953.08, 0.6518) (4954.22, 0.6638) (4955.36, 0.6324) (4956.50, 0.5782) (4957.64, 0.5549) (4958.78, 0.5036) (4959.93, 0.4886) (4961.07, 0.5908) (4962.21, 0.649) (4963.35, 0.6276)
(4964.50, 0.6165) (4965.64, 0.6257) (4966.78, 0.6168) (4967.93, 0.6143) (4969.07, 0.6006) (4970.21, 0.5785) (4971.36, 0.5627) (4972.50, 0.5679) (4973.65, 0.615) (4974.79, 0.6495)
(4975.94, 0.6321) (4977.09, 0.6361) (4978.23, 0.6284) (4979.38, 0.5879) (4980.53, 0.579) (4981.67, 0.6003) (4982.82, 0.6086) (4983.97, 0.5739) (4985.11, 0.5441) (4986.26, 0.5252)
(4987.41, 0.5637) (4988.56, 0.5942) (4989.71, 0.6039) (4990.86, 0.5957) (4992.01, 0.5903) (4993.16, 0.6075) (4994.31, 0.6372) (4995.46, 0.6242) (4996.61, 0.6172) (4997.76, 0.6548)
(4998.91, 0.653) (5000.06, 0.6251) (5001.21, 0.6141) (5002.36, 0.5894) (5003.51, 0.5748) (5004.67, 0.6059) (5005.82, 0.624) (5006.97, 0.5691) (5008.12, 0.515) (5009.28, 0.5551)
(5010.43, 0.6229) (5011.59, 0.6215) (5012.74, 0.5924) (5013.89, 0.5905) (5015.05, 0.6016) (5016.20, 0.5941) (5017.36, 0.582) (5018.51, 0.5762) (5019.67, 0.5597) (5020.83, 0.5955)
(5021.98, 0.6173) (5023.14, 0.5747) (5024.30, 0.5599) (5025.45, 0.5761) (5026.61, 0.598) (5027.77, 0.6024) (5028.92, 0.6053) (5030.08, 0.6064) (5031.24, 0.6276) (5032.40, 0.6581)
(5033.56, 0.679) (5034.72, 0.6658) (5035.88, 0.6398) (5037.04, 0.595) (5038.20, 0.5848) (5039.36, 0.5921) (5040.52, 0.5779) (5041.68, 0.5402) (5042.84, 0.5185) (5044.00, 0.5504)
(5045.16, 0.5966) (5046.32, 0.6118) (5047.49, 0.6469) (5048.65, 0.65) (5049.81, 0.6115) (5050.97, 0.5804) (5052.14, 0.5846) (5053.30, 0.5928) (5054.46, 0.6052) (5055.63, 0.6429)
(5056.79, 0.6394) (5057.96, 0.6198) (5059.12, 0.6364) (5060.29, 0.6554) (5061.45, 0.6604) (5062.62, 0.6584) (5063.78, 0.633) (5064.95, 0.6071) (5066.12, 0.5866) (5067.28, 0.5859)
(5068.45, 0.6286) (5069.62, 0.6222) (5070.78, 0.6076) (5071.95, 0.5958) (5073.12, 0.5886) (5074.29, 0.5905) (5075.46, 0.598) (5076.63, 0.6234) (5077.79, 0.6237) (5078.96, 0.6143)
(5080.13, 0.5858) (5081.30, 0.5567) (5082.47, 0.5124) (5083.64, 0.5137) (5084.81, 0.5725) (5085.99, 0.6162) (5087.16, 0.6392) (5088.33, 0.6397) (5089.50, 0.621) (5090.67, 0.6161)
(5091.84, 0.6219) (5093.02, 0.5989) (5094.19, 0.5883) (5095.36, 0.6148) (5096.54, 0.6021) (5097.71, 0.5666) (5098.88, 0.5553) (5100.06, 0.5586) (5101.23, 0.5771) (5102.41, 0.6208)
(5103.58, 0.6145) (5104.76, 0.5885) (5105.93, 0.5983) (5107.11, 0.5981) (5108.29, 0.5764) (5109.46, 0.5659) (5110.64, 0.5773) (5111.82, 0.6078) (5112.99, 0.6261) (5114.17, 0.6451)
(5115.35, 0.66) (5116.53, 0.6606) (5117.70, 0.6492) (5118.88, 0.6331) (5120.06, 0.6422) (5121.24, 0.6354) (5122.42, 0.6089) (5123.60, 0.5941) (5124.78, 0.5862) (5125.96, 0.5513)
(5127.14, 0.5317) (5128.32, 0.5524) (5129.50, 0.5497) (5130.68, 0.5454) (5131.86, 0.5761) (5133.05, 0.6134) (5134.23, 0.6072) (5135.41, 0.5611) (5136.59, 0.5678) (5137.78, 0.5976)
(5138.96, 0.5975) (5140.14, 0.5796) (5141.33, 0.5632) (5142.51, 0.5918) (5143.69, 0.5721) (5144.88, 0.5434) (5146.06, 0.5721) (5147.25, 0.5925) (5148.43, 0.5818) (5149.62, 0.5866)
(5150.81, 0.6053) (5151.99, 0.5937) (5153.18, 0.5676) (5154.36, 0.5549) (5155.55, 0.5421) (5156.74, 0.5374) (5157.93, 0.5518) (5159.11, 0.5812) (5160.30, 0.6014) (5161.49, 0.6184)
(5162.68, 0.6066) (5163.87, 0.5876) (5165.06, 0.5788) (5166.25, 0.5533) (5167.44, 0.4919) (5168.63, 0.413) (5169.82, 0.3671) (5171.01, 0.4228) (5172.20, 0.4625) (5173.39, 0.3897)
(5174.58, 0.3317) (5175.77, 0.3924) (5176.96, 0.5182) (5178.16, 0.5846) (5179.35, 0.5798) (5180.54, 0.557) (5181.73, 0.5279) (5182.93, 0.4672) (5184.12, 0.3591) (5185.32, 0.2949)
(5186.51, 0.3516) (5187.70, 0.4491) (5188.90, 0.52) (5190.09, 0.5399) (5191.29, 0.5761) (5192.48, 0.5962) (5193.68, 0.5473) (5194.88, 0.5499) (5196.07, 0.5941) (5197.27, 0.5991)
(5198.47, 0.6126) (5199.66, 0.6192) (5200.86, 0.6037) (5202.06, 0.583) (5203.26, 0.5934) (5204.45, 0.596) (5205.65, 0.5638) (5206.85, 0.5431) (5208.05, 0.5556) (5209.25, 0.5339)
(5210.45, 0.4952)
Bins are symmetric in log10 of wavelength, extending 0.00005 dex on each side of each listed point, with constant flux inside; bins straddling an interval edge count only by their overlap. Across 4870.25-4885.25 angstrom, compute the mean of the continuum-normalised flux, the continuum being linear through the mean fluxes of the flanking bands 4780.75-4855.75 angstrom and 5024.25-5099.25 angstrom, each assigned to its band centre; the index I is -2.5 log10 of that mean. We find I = 0.05 mag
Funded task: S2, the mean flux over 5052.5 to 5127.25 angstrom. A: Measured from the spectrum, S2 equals 0.606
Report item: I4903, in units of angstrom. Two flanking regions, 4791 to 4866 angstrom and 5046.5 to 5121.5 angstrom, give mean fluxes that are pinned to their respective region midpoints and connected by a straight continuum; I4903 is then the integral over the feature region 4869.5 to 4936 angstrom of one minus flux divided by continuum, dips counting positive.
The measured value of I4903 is 1.5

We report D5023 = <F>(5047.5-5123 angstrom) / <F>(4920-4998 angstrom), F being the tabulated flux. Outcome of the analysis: 1.0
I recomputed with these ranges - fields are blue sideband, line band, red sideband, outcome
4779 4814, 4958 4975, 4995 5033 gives 0.02 mag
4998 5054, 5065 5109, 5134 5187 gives -0.06 mag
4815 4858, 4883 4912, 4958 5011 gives 0.01 mag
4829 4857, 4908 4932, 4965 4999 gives 0.01 mag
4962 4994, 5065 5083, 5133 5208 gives -0.05 mag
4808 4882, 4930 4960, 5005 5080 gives 0.00 mag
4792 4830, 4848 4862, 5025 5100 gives 0.01 mag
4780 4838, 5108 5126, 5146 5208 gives -0.13 mag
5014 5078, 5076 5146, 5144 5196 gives -0.06 mag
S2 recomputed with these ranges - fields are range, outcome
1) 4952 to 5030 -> 0.597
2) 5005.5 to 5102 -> 0.6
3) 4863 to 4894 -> 0.587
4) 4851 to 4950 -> 0.604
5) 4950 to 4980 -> 0.605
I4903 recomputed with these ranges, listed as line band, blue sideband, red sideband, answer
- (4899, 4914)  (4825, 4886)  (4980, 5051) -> -0.3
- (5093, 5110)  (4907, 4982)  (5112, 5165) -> 0.1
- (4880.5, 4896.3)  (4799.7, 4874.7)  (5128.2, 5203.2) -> 0.3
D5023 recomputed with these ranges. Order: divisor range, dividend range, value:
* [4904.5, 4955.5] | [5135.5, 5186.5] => 0.86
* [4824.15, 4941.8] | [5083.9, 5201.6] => 0.93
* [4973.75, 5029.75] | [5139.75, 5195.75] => 0.87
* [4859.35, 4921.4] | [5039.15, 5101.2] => 1.01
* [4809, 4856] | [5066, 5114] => 0.95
